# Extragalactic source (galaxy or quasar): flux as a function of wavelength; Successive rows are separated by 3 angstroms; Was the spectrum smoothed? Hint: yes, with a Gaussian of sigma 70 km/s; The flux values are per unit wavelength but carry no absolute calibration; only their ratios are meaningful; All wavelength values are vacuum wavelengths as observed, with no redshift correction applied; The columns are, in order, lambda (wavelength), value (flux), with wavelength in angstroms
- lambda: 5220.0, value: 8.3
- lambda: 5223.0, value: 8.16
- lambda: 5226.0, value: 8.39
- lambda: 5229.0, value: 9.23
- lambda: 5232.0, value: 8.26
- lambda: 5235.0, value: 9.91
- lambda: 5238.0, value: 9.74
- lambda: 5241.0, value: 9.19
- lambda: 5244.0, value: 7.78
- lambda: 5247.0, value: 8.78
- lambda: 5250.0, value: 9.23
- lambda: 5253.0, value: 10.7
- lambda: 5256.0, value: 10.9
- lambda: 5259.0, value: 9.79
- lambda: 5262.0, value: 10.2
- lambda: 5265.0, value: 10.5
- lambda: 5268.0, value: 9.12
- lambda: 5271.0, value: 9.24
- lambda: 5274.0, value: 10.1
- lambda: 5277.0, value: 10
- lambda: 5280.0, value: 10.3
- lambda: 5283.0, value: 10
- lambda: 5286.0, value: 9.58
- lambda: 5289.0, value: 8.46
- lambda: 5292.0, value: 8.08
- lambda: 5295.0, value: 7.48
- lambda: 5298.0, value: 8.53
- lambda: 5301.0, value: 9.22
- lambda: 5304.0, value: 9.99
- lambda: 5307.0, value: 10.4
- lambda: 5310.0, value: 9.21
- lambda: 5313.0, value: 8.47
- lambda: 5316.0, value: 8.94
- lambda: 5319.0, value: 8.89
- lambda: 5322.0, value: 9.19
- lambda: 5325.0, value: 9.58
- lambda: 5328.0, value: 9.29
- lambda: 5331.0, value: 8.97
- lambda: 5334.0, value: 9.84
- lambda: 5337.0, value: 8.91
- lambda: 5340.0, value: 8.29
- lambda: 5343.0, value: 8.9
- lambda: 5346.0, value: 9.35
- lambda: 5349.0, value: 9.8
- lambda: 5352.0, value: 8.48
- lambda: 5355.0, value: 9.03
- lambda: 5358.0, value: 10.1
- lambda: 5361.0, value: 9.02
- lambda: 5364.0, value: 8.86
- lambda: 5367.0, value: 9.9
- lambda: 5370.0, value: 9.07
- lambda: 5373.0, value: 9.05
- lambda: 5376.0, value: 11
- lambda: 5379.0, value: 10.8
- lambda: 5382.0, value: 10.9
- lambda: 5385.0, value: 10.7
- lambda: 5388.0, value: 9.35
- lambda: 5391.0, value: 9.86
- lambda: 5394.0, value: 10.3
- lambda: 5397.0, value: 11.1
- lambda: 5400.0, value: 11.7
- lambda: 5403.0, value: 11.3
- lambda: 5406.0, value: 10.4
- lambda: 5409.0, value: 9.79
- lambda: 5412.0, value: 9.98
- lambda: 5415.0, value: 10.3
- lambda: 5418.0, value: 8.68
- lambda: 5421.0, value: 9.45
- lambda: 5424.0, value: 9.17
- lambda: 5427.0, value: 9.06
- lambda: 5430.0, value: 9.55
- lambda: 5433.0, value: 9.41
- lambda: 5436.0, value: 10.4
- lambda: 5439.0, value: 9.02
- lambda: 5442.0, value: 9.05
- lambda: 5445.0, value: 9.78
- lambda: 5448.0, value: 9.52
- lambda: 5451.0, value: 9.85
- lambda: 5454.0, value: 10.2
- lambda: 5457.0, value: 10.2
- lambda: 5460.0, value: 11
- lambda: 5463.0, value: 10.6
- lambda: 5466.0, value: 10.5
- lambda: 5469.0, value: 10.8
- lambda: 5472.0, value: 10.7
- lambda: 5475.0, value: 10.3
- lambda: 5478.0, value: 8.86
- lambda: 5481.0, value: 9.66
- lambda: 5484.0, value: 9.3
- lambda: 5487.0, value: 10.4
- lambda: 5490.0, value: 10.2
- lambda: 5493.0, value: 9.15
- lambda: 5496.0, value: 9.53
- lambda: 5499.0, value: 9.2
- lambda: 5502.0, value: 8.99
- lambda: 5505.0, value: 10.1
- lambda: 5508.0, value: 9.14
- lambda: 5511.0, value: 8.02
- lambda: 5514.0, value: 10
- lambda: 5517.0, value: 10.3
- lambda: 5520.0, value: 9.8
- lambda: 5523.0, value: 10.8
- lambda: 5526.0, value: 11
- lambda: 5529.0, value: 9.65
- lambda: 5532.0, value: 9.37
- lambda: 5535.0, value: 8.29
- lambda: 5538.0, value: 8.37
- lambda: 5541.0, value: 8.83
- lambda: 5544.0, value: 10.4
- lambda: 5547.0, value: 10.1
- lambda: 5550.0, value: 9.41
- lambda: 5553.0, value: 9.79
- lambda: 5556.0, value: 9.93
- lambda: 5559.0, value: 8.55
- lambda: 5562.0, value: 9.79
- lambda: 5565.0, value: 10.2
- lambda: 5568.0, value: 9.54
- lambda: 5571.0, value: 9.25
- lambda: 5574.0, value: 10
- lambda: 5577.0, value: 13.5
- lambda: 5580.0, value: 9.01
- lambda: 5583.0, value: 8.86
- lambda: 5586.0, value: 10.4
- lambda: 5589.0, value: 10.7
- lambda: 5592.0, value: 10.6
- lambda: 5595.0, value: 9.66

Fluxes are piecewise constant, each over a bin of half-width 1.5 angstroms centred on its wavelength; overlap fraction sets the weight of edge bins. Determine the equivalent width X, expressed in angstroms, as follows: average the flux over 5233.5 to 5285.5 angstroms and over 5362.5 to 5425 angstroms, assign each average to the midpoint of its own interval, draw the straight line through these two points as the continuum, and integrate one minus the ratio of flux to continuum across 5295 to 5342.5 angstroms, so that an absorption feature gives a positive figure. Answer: 3.7 angstroms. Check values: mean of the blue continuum 9.73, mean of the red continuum 10.1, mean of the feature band 9.12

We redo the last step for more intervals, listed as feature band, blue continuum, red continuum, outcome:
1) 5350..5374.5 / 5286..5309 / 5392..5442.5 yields 0.7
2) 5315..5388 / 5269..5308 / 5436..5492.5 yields 0.8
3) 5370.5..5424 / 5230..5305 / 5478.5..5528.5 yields -3.7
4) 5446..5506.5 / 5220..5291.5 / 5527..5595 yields -1.8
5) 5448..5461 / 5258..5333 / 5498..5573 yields -1.0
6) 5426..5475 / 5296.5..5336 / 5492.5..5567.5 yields -2.8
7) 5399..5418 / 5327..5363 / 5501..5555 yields -2.2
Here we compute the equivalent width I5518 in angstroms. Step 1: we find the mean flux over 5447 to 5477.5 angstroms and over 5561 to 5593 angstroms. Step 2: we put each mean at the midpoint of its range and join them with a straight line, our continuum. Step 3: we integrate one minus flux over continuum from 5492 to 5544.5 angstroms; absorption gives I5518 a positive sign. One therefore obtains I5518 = 3.9 angstroms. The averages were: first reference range 10.3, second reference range 10.2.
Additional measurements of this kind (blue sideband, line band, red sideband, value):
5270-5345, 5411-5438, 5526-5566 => -0.58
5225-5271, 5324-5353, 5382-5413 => 2.67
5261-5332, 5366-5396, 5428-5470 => -1.34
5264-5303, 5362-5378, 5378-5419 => 0.81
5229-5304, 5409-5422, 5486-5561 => -0.19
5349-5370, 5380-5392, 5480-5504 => -1.19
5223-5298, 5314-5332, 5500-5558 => 0.50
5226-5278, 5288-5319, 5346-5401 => 2.59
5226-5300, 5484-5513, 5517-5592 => 0.98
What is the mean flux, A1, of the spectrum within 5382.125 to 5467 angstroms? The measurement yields 10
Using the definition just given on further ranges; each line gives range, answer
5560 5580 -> 10.2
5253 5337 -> 9.43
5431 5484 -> 9.97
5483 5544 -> 9.55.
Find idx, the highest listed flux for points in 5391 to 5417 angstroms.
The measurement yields 11.7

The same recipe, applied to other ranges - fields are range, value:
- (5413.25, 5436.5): 10.4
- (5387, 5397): 11.1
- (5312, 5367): 10.1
